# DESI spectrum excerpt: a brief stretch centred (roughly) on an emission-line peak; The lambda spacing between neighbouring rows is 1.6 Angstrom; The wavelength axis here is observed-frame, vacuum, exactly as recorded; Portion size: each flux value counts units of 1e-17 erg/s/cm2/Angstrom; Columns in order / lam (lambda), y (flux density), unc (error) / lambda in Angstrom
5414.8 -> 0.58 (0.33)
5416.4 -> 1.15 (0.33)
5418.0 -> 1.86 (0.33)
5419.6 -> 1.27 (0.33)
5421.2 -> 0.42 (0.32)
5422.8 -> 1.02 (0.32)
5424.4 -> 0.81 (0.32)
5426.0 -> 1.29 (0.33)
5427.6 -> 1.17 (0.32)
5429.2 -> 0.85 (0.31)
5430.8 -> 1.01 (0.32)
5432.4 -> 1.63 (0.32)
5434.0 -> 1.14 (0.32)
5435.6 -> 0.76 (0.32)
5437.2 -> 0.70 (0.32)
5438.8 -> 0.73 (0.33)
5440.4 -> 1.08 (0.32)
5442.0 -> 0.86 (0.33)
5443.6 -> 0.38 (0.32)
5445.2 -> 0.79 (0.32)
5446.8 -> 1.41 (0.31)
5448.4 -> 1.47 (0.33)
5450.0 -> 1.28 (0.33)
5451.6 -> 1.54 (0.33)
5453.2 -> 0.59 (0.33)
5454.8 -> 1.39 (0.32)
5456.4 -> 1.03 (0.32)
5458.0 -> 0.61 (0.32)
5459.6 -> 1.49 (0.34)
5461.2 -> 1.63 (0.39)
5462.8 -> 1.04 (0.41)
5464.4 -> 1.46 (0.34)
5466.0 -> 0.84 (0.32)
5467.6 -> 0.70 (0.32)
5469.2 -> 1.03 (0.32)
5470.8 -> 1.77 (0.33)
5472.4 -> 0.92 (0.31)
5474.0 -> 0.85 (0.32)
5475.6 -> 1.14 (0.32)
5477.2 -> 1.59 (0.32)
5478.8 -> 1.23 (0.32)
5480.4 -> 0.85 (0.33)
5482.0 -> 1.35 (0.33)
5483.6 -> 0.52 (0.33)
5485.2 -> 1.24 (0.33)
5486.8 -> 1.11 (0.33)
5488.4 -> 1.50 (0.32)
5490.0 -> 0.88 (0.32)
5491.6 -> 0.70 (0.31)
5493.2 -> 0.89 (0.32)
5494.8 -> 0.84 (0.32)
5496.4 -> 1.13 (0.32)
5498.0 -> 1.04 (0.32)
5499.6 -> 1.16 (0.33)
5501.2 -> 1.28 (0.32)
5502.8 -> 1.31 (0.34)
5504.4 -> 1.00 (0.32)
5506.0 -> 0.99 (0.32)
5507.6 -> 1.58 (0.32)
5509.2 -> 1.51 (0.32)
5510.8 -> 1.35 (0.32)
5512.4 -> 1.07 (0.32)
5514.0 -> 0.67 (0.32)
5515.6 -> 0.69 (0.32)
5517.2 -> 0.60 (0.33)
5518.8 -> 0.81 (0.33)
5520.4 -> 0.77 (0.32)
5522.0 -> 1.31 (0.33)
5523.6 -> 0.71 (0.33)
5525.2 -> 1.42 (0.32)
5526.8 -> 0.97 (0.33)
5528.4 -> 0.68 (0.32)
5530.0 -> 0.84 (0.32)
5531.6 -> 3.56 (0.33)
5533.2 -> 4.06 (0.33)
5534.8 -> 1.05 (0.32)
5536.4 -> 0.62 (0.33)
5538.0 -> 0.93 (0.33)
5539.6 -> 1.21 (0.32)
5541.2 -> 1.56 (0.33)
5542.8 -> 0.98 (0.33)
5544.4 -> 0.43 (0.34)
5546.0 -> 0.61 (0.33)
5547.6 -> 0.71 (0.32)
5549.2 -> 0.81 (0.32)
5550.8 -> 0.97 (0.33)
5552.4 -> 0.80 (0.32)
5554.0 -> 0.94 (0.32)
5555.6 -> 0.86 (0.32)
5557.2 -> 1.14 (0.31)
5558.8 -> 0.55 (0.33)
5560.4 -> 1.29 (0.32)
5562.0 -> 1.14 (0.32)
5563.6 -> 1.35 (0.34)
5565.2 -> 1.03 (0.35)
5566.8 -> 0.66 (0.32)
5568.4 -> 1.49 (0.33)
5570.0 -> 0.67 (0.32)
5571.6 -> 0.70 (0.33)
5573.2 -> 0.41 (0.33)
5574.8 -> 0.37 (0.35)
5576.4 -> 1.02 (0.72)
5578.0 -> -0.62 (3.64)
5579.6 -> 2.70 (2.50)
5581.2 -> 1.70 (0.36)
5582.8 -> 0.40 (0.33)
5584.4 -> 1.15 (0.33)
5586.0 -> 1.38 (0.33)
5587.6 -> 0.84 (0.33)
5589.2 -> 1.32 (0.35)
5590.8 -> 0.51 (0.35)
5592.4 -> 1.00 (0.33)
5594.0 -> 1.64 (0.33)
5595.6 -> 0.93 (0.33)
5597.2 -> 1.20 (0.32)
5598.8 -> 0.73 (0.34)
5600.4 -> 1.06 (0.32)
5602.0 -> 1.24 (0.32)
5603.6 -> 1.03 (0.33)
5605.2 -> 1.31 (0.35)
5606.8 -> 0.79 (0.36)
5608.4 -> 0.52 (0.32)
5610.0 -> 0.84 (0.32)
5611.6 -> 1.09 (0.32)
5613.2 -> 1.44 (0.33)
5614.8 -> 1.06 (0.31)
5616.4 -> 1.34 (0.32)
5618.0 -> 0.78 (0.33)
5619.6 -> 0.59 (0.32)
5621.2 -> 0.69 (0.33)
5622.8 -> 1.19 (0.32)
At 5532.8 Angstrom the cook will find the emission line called H-beta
